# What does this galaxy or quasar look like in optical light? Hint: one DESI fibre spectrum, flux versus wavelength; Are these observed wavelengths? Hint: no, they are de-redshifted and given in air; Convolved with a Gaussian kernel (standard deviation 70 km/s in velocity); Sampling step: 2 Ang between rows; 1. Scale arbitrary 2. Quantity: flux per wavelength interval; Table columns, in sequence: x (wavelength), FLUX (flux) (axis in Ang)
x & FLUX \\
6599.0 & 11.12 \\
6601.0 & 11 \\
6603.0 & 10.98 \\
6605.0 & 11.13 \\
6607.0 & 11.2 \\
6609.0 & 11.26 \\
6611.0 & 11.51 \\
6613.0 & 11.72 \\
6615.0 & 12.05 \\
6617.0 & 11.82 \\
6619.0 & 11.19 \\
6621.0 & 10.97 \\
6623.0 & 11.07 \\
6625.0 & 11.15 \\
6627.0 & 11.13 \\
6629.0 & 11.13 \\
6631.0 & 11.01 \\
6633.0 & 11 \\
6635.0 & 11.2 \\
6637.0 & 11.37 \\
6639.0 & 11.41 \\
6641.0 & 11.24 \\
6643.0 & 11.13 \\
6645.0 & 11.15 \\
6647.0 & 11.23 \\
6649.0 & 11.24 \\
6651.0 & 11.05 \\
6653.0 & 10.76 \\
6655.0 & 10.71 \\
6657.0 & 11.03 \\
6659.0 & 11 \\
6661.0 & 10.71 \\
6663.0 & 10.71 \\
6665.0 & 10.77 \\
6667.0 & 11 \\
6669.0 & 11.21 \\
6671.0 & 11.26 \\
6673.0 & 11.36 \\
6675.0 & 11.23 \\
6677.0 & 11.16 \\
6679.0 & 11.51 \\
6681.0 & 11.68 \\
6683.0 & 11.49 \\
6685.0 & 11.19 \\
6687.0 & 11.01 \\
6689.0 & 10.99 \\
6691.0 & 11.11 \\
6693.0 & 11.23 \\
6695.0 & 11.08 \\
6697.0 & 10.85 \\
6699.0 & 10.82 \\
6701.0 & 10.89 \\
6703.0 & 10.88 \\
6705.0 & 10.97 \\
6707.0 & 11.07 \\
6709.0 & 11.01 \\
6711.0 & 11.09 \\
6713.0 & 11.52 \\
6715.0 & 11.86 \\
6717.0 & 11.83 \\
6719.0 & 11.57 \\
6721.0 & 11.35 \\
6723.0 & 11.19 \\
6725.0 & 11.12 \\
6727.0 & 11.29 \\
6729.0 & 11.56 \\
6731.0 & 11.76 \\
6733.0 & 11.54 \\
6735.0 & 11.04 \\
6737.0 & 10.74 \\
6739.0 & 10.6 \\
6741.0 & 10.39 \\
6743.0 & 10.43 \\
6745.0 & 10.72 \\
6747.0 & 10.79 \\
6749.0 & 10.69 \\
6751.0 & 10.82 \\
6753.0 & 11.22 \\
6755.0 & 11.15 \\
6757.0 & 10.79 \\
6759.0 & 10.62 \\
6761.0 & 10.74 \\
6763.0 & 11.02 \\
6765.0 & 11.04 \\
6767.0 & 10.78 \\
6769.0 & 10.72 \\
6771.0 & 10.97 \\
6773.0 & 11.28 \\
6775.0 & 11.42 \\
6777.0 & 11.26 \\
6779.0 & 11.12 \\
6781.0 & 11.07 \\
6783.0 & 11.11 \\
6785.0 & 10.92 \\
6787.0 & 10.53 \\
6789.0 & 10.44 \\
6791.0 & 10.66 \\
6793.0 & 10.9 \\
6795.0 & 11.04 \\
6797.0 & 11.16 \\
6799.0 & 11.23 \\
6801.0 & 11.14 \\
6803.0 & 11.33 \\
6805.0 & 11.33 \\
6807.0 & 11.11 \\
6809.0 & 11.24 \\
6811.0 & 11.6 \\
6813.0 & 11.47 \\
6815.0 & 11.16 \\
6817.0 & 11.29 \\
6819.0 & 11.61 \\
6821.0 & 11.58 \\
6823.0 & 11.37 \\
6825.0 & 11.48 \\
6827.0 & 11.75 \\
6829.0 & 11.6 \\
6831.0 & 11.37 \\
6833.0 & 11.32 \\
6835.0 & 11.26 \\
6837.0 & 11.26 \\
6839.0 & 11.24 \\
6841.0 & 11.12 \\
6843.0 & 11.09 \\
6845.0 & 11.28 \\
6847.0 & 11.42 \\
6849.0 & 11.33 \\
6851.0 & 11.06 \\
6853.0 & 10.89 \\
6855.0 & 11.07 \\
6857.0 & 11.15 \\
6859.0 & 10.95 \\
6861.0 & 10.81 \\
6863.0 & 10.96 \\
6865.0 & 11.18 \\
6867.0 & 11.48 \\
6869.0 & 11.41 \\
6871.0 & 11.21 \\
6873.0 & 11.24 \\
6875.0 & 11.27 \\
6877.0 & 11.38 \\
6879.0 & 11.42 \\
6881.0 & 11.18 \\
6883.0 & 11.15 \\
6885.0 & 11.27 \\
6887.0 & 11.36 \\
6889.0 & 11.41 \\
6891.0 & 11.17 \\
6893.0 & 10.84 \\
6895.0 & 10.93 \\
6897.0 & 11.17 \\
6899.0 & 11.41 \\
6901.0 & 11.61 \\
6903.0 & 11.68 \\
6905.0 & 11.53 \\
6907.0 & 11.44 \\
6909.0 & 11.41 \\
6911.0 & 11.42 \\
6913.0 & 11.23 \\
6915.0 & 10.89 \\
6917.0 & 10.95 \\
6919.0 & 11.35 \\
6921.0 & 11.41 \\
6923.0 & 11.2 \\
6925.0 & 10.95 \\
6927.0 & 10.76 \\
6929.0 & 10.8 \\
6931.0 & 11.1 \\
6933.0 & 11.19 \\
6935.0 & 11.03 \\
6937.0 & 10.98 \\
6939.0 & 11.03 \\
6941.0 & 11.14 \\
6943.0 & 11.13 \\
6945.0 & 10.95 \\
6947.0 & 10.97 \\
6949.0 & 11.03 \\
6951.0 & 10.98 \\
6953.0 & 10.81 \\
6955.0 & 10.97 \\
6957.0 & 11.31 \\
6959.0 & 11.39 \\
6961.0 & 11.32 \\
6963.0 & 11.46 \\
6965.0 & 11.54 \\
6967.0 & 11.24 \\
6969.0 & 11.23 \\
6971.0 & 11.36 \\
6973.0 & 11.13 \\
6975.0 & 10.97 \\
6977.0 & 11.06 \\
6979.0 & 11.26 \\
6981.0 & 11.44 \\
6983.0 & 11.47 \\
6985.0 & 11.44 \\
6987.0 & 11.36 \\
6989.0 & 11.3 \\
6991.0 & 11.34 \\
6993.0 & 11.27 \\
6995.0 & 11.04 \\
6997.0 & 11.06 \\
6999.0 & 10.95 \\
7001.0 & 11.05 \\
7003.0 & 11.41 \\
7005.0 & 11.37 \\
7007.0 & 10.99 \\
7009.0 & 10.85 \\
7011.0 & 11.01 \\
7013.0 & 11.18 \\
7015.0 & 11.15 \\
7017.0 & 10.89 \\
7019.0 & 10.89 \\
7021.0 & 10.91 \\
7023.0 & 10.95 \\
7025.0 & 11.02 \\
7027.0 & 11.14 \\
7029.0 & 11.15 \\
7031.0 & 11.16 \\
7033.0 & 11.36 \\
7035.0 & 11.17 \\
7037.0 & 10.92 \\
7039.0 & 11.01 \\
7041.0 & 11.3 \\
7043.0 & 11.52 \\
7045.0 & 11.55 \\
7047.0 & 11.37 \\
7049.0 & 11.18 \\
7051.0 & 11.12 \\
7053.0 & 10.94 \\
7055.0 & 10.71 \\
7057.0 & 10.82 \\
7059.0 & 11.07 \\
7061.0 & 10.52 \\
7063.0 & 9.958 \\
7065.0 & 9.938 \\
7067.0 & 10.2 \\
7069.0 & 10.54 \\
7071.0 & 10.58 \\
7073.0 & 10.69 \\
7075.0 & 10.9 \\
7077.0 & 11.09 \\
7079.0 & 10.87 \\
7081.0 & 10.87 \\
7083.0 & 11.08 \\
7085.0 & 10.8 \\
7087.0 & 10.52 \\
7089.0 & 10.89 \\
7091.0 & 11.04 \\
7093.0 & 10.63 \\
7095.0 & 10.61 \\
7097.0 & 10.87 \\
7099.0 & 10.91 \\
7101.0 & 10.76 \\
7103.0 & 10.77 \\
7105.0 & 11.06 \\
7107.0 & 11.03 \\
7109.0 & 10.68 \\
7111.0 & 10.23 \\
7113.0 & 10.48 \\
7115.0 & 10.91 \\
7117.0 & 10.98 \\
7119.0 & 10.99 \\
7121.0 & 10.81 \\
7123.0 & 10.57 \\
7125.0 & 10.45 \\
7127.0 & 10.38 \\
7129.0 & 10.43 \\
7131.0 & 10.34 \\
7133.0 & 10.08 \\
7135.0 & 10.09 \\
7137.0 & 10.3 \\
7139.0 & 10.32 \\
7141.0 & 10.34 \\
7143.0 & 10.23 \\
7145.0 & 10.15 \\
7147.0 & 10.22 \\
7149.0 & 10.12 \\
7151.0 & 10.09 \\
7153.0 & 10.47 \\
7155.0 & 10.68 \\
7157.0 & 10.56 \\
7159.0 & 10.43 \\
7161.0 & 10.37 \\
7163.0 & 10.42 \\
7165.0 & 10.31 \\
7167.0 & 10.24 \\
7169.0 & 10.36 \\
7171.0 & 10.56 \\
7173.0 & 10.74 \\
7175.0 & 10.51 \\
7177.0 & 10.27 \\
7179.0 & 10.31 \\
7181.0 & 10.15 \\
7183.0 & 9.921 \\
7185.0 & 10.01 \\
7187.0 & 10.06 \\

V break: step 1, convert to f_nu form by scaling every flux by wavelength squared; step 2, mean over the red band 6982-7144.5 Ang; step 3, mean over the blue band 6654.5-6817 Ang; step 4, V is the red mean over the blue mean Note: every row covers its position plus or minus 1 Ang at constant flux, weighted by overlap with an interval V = 1.1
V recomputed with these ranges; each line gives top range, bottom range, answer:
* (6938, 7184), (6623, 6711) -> 1.09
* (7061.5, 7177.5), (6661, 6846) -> 1.05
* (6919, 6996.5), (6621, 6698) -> 1.10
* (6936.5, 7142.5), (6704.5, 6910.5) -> 1.05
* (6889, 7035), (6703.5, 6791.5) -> 1.08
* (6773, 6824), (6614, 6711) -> 1.04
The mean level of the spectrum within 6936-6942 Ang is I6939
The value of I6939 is 11.1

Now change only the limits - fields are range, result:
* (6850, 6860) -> 11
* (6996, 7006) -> 11.2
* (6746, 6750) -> 10.7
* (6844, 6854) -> 11.2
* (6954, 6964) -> 11.3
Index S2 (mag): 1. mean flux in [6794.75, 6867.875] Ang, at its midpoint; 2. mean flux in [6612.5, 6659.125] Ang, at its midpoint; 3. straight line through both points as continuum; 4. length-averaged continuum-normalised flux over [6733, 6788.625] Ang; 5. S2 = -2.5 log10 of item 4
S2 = 0.03 mag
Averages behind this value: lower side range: 11.2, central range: 10.9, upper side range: 11.3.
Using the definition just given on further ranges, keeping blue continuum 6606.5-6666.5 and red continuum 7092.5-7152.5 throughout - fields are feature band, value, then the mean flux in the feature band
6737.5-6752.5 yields 0.04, 10.7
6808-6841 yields -0.05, 11.4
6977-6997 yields -0.06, 11.3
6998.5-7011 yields -0.04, 11.1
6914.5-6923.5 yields -0.04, 11.2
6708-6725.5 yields -0.03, 11.4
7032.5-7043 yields -0.05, 11.2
